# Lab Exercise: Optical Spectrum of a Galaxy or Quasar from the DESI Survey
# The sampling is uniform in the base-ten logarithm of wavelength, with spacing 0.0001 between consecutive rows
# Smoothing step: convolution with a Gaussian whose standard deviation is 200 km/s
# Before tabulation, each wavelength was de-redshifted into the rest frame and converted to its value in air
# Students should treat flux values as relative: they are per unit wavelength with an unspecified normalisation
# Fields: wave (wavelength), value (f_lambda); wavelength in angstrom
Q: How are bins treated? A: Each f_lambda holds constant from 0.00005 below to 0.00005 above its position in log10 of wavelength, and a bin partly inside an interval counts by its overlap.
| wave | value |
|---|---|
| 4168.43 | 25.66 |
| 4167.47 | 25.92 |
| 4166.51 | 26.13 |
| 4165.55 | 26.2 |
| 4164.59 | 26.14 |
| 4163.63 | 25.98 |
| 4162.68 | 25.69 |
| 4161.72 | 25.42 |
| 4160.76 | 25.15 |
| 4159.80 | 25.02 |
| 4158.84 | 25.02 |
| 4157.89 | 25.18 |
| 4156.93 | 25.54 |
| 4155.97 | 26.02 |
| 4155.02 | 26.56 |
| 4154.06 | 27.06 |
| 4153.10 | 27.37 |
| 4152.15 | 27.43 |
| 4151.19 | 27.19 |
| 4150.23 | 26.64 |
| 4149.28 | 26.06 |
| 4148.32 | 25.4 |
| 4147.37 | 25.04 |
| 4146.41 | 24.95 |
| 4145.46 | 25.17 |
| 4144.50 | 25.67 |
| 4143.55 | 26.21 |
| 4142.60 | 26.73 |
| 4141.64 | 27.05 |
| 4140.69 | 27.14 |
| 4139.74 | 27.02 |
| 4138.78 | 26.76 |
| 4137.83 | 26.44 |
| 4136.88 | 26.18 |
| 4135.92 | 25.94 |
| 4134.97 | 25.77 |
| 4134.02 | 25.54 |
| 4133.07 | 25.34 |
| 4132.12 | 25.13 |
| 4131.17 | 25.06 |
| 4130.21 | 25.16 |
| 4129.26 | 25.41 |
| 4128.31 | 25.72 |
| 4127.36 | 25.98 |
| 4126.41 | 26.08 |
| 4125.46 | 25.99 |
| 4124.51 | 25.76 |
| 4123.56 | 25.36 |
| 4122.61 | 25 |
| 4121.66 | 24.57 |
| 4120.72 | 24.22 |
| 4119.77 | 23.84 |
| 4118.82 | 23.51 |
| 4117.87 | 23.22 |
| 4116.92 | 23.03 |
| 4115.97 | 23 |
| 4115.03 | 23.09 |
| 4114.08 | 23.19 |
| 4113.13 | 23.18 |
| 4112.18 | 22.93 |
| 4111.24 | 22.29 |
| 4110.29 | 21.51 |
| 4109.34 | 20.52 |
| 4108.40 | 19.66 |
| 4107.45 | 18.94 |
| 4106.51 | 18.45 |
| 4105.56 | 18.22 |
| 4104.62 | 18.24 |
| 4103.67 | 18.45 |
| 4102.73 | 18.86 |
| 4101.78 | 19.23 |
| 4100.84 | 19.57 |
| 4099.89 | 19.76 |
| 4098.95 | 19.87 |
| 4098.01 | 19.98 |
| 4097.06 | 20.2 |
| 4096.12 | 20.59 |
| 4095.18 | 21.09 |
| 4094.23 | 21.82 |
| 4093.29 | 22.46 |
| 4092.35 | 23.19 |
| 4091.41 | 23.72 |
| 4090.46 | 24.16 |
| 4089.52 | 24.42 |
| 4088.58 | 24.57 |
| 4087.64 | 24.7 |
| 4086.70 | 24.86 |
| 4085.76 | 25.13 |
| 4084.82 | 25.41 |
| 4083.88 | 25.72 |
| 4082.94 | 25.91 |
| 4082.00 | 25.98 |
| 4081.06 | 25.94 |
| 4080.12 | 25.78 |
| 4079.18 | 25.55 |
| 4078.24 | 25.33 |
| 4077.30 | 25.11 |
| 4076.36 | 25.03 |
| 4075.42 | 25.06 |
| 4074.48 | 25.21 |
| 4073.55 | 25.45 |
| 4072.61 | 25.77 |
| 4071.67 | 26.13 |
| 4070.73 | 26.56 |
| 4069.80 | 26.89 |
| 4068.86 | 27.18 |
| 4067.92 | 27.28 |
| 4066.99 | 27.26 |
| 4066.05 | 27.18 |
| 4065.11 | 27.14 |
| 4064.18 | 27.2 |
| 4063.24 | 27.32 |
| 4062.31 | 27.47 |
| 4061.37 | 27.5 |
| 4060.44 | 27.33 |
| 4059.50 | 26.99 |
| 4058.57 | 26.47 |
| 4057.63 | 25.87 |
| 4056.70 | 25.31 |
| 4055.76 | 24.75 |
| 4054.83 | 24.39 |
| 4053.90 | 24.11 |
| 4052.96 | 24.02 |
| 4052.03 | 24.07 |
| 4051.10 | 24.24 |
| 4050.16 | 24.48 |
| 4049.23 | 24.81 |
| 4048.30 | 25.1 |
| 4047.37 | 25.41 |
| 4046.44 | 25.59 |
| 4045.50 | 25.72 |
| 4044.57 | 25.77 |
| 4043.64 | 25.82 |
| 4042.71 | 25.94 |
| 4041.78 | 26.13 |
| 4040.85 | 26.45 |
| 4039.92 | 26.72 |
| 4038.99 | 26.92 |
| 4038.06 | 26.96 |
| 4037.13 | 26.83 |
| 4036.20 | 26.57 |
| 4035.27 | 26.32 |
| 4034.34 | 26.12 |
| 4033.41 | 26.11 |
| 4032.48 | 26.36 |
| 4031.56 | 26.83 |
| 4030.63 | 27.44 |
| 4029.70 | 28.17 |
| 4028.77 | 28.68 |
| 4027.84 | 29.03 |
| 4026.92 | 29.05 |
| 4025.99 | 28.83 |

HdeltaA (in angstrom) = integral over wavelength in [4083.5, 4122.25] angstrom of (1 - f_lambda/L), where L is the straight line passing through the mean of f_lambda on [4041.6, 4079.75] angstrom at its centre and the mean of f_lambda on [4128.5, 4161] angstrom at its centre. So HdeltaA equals 5.8 angstrom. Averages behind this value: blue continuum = 25.8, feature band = 22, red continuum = 26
